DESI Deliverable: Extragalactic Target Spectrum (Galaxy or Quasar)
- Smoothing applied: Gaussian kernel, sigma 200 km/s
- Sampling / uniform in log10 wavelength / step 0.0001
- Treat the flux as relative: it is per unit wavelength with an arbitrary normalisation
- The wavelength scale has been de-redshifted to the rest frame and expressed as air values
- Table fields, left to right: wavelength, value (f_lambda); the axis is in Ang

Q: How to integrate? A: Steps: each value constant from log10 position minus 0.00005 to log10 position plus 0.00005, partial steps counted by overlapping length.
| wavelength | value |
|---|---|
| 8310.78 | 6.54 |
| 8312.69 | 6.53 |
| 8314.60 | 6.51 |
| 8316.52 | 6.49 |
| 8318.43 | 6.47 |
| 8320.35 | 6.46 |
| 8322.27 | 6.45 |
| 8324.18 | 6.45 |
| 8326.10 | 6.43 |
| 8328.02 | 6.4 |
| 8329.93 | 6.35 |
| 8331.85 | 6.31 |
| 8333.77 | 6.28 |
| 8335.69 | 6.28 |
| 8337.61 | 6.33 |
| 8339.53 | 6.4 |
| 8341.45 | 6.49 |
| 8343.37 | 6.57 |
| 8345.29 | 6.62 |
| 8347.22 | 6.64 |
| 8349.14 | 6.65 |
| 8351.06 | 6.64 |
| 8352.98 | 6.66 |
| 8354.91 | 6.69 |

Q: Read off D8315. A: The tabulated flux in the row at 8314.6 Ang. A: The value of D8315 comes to 6.51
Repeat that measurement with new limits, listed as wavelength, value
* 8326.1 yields 6.43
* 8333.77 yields 6.28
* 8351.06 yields 6.64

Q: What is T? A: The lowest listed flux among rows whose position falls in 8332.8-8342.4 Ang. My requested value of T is 6.28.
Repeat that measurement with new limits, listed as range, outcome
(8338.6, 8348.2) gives 6.4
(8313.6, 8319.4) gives 6.47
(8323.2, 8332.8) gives 6.31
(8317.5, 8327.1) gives 6.43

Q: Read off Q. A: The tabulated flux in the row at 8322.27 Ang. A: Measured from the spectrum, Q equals 6.45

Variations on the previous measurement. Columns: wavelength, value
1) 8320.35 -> 6.46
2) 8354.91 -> 6.69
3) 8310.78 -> 6.54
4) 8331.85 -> 6.31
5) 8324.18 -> 6.45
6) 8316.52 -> 6.49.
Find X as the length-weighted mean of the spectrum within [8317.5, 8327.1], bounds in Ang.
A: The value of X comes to 6.45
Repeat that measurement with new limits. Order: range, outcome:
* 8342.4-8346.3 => 6.59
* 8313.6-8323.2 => 6.47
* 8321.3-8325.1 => 6.45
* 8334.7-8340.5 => 6.34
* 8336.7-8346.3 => 6.48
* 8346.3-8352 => 6.65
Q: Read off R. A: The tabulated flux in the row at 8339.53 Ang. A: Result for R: 6.4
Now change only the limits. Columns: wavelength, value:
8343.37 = 6.57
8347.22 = 6.64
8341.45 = 6.49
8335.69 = 6.28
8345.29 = 6.62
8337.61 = 6.33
